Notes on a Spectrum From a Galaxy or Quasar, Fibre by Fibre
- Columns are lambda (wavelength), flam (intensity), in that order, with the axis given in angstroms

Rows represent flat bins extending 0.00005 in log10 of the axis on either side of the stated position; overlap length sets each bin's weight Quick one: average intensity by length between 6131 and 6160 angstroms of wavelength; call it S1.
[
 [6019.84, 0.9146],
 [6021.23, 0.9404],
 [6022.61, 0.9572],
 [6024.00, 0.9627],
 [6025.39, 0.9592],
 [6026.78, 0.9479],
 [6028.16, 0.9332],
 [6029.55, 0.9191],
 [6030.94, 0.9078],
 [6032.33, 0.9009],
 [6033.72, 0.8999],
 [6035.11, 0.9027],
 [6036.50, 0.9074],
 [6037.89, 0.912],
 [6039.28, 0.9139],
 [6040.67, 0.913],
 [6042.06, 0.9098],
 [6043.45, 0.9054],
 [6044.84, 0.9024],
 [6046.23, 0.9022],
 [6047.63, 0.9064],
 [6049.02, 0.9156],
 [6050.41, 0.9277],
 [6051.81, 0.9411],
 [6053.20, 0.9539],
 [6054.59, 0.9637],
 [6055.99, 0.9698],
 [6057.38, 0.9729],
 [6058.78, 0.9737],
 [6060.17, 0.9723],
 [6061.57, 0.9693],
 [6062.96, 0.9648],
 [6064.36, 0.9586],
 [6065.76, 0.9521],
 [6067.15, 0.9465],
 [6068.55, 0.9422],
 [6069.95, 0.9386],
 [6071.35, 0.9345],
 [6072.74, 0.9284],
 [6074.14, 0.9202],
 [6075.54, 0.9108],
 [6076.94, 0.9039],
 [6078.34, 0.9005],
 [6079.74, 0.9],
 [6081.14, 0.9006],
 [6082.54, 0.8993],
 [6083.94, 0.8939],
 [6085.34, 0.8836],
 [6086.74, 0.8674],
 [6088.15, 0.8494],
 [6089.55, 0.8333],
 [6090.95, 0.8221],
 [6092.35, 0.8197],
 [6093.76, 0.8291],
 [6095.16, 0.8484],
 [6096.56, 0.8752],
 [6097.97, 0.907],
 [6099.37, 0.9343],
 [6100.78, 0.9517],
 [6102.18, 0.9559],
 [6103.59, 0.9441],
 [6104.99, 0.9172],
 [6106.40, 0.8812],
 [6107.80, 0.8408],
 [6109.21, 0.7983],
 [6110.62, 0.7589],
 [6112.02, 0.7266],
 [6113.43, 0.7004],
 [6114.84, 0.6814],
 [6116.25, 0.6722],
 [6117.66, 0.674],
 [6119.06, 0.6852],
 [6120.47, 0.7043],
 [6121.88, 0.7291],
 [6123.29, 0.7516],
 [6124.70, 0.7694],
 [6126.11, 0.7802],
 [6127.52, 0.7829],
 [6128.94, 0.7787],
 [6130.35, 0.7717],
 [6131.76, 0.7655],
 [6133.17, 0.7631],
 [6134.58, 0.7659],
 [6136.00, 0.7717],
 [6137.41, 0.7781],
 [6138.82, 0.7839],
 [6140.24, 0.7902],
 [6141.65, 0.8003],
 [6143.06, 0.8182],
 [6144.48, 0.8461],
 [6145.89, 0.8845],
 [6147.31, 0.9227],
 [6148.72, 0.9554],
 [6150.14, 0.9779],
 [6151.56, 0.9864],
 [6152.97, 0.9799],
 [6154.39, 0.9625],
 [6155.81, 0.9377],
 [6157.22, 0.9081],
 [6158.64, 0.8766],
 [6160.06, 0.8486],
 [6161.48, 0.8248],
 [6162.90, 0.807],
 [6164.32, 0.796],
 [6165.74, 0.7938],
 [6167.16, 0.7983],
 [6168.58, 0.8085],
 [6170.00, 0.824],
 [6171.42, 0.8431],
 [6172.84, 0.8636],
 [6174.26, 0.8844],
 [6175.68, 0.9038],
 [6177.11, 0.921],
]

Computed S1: 0.863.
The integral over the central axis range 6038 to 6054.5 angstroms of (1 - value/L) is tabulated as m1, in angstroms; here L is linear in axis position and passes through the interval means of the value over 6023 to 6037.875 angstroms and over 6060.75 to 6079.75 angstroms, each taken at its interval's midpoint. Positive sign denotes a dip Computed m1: 0.17 angstroms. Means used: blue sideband 0.924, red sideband 0.935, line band 0.919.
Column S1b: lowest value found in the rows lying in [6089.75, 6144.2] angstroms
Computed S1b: 0.6722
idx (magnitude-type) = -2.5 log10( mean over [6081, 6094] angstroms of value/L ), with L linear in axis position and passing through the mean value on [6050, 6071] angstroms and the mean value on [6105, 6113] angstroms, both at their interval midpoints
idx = 0.02 mag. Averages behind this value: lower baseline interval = 0.956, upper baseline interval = 0.808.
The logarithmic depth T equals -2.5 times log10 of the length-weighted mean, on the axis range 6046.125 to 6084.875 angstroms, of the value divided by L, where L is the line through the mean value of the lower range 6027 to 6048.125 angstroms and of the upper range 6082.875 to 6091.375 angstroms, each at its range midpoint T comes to -0.06 mag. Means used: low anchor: 0.91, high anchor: 0.861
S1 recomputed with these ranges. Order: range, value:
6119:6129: 0.749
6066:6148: 0.834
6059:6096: 0.904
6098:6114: 0.859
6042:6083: 0.933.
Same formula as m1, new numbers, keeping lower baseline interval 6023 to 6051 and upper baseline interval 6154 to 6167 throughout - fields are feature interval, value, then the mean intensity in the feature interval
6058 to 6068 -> -0.63 angstroms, 0.962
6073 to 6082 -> -0.09 angstroms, 0.907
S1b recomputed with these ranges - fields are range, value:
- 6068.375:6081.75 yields 0.9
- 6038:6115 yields 0.6814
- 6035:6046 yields 0.9024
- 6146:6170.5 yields 0.7938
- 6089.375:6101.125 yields 0.8197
